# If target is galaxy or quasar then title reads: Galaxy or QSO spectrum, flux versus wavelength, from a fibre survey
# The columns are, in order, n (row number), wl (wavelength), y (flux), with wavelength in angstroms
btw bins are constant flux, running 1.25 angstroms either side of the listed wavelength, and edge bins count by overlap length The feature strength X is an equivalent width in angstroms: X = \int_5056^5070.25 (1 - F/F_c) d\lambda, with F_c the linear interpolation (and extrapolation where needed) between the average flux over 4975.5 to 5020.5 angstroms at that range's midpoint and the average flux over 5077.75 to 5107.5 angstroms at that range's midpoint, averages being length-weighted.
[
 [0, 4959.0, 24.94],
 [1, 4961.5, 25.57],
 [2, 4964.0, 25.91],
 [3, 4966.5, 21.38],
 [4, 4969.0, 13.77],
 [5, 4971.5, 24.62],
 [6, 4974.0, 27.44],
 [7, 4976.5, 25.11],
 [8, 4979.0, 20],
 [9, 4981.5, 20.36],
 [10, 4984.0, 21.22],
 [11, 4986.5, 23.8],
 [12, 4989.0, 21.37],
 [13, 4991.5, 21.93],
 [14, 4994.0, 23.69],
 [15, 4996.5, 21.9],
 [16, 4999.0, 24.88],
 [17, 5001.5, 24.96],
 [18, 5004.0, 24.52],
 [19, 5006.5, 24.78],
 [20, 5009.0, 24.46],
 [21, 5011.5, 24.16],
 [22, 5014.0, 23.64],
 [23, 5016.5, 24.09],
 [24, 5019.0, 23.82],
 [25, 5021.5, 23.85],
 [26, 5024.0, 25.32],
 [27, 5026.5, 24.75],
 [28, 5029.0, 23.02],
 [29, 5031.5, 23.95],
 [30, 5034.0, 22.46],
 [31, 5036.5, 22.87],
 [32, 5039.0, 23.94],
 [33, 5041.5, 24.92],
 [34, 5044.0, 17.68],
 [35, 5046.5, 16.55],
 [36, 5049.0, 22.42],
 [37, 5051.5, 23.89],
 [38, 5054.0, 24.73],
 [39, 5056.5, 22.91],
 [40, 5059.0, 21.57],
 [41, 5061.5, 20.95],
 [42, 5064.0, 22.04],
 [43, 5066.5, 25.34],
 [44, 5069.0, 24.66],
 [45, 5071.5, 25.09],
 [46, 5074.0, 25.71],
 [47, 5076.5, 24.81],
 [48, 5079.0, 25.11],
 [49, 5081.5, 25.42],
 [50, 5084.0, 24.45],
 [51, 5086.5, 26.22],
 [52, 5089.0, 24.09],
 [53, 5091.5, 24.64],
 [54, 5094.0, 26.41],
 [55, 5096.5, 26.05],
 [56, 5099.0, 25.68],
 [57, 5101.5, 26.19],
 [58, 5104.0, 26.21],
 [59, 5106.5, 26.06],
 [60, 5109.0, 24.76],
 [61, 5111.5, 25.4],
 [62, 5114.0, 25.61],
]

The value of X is 1.10 angstroms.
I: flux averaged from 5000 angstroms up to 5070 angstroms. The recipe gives 23.3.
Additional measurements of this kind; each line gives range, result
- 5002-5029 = 24.3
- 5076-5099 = 25.3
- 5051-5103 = 24.6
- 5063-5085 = 24.8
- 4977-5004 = 22.6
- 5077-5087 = 25.2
